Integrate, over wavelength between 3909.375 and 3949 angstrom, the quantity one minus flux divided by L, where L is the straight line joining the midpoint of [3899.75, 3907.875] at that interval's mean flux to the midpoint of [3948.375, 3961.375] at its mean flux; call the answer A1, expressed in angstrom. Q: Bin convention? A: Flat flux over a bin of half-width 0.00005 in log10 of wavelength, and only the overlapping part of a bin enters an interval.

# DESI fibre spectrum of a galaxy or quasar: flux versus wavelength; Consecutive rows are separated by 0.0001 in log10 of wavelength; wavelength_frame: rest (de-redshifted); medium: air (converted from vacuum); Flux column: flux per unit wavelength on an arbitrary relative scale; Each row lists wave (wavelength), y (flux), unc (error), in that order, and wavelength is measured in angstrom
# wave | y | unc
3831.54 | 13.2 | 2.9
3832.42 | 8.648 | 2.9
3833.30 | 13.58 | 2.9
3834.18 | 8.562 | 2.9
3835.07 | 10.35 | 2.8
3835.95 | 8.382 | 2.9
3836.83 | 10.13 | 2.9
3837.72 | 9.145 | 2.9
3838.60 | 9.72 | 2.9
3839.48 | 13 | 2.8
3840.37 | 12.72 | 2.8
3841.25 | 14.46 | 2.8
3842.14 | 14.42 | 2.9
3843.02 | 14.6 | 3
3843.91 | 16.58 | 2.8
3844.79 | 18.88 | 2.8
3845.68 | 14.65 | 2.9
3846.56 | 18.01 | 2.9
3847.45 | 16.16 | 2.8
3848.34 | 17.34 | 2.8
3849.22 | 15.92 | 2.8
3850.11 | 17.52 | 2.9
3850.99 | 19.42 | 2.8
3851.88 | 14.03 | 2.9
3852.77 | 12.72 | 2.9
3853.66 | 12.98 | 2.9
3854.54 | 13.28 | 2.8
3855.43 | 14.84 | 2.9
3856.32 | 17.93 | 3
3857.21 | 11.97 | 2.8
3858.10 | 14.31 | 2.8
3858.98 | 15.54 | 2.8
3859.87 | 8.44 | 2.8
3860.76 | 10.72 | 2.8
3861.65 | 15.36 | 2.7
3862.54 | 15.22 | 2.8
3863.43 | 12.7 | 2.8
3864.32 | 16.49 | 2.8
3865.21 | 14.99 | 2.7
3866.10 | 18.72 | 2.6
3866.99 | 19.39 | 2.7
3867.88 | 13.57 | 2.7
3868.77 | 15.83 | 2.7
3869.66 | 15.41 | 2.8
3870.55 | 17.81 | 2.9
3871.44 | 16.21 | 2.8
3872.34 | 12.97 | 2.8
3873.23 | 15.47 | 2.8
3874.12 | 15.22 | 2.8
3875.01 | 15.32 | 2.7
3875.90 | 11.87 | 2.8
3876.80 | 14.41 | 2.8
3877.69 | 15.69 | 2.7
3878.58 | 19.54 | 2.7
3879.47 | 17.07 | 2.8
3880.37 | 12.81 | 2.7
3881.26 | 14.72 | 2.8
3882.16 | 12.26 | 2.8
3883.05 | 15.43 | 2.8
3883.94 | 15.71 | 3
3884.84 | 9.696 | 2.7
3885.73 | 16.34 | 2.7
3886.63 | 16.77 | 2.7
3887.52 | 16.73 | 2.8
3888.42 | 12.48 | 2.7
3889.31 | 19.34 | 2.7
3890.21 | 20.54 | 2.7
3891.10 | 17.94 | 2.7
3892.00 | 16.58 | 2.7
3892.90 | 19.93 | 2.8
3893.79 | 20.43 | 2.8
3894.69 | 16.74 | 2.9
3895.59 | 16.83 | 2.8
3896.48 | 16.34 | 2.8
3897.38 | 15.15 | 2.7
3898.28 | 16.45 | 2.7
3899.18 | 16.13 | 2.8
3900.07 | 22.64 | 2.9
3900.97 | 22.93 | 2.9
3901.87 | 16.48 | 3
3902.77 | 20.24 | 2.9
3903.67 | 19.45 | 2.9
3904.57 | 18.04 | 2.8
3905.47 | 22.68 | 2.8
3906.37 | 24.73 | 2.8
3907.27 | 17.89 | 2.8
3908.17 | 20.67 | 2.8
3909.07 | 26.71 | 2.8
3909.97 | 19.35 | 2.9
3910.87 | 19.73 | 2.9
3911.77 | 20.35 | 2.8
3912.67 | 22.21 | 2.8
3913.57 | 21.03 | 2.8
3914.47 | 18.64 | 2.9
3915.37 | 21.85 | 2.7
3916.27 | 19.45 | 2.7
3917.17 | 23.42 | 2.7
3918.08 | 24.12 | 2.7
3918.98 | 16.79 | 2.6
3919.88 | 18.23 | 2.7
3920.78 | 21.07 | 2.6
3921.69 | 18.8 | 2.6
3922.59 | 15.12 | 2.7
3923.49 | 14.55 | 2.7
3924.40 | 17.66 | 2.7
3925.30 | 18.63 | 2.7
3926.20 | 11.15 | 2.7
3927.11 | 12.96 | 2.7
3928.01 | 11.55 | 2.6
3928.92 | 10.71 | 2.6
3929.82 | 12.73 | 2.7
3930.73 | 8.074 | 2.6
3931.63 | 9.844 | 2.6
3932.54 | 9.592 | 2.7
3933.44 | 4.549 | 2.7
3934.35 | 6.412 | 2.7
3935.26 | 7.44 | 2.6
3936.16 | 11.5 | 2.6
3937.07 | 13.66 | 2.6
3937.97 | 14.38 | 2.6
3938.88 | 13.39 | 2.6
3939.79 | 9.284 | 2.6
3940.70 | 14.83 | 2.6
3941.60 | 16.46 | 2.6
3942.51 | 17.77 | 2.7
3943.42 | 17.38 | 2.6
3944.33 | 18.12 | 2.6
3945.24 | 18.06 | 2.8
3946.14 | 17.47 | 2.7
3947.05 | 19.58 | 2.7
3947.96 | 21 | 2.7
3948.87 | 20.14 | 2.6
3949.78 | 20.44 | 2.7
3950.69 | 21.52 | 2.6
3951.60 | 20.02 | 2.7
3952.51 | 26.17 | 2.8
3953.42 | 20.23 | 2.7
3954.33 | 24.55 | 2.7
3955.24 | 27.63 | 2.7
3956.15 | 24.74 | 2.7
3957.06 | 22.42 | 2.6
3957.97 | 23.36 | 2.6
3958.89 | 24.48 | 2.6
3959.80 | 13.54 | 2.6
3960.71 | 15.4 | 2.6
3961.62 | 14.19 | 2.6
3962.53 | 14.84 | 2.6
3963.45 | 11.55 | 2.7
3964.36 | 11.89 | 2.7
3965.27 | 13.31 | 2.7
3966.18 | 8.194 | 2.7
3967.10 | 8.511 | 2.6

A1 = 9.7 angstrom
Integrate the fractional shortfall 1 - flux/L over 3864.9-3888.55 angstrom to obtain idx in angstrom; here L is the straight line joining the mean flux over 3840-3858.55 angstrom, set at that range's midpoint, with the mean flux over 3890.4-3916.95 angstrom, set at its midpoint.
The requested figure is 2.9 angstrom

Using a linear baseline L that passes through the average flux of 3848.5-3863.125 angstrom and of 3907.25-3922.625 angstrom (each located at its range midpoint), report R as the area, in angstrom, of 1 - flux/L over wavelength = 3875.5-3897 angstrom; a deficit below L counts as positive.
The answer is 1.8 angstrom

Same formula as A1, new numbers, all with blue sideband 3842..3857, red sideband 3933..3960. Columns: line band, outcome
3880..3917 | -3.4 angstrom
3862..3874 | 0.3 angstrom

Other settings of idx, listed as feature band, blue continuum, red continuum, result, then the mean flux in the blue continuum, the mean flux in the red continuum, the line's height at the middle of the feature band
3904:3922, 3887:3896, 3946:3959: -1.4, 17.7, 22.3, 19.4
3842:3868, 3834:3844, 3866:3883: -3.7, 11.8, 15.4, 13.4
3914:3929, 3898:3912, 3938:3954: 1.6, 20.3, 18.3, 19.5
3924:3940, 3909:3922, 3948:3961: 7.4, 20.6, 21.8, 21.1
